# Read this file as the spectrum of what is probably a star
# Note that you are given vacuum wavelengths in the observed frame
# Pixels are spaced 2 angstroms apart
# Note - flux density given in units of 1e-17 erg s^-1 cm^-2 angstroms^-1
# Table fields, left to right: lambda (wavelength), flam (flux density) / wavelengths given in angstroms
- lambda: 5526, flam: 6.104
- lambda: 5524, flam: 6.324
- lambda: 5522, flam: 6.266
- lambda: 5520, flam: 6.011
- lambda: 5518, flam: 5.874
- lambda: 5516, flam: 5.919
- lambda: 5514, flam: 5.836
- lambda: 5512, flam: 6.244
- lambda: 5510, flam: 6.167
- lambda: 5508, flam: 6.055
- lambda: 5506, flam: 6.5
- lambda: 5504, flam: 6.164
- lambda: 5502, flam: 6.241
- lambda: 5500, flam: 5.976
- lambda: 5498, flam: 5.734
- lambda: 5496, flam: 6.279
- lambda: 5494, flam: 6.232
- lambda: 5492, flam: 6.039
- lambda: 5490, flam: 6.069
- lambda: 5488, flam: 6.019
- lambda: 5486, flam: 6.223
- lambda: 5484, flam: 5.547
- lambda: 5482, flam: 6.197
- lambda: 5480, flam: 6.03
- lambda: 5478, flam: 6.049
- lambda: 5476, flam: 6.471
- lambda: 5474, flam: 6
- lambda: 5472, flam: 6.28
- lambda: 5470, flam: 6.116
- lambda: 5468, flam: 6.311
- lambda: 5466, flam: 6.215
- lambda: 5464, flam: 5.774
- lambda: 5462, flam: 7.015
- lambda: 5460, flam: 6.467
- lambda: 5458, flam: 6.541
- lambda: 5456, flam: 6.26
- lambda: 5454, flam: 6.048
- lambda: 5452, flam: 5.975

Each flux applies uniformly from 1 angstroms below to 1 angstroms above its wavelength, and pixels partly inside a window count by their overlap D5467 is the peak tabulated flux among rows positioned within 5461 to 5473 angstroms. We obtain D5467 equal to 7.015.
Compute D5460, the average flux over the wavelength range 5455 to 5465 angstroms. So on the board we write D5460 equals 6.41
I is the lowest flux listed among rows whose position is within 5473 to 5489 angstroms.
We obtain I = 5.547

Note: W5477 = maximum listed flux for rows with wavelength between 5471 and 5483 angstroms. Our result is 6.471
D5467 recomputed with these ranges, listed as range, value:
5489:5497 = 6.279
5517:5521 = 6.011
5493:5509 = 6.5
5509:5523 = 6.266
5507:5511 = 6.167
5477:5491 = 6.223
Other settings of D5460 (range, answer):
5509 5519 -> 6.01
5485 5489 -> 6.12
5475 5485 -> 6.06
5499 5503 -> 6.11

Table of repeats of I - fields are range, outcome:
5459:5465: 5.774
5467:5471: 6.116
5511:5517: 5.836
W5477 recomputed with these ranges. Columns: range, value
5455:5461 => 6.541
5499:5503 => 6.241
